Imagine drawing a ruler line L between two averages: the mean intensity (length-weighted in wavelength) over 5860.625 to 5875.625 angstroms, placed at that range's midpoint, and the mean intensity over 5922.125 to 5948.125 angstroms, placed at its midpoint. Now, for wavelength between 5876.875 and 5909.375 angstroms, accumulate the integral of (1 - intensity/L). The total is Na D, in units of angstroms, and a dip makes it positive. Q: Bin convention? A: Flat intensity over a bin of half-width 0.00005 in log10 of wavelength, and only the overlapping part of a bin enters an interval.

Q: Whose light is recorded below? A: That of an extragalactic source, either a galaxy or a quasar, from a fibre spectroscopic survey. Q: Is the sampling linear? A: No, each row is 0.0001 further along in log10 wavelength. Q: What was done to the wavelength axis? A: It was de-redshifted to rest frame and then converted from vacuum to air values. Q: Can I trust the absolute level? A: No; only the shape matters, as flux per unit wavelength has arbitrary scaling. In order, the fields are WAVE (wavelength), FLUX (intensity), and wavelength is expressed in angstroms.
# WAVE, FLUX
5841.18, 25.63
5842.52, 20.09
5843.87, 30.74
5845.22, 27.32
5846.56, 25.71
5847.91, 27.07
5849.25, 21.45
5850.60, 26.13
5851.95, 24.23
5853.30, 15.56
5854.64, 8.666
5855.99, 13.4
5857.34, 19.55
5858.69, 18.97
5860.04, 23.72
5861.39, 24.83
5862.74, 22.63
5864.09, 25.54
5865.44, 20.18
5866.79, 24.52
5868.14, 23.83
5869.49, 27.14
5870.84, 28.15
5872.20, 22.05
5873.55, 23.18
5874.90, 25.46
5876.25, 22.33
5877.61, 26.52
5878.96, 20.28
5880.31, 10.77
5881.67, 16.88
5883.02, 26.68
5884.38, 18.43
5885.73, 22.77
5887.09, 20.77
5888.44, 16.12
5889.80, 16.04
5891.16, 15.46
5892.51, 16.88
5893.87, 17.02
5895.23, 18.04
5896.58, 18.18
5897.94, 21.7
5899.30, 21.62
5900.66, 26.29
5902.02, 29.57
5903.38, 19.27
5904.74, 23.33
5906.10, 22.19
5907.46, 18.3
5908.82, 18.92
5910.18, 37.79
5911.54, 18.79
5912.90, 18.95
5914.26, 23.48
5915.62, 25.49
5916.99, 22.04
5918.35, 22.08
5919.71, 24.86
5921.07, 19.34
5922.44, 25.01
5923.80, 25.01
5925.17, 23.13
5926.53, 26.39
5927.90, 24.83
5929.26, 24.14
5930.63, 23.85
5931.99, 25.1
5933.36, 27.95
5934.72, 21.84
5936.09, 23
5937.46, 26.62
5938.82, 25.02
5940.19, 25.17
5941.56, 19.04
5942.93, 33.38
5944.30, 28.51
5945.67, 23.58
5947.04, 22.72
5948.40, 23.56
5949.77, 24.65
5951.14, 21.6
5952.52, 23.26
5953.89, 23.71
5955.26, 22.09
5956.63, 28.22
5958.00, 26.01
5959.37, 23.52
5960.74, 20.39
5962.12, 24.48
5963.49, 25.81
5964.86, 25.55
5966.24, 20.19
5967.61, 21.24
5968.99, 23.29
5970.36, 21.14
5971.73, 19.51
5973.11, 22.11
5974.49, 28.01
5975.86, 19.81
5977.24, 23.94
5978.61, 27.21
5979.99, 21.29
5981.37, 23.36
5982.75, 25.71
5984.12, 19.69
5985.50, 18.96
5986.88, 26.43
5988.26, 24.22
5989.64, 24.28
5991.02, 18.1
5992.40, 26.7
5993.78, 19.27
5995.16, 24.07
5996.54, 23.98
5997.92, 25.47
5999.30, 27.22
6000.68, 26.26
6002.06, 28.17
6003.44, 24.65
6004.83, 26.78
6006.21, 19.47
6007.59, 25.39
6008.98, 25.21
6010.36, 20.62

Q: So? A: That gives 5.9 angstroms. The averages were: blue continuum 24.3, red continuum 24.9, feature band 20.1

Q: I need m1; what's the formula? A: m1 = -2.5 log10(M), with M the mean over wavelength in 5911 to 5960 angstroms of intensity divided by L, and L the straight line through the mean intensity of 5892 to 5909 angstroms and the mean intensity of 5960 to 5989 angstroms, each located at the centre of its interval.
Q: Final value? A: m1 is -0.10 mag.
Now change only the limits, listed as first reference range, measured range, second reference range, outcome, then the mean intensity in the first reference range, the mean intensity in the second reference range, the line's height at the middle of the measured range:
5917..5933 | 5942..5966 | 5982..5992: -0.06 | 24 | 22.6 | 23.3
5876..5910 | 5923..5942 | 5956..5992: -0.13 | 20.4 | 23.2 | 21.8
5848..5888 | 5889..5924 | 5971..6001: 0.02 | 21.6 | 23.4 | 22.2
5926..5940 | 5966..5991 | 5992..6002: 0.10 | 24.9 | 24.9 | 24.9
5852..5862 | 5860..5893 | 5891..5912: -0.11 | 18.2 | 21.6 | 19.7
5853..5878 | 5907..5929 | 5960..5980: -0.05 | 22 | 23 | 22.5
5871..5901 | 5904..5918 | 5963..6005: -0.09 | 20.2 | 23.6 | 21.1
